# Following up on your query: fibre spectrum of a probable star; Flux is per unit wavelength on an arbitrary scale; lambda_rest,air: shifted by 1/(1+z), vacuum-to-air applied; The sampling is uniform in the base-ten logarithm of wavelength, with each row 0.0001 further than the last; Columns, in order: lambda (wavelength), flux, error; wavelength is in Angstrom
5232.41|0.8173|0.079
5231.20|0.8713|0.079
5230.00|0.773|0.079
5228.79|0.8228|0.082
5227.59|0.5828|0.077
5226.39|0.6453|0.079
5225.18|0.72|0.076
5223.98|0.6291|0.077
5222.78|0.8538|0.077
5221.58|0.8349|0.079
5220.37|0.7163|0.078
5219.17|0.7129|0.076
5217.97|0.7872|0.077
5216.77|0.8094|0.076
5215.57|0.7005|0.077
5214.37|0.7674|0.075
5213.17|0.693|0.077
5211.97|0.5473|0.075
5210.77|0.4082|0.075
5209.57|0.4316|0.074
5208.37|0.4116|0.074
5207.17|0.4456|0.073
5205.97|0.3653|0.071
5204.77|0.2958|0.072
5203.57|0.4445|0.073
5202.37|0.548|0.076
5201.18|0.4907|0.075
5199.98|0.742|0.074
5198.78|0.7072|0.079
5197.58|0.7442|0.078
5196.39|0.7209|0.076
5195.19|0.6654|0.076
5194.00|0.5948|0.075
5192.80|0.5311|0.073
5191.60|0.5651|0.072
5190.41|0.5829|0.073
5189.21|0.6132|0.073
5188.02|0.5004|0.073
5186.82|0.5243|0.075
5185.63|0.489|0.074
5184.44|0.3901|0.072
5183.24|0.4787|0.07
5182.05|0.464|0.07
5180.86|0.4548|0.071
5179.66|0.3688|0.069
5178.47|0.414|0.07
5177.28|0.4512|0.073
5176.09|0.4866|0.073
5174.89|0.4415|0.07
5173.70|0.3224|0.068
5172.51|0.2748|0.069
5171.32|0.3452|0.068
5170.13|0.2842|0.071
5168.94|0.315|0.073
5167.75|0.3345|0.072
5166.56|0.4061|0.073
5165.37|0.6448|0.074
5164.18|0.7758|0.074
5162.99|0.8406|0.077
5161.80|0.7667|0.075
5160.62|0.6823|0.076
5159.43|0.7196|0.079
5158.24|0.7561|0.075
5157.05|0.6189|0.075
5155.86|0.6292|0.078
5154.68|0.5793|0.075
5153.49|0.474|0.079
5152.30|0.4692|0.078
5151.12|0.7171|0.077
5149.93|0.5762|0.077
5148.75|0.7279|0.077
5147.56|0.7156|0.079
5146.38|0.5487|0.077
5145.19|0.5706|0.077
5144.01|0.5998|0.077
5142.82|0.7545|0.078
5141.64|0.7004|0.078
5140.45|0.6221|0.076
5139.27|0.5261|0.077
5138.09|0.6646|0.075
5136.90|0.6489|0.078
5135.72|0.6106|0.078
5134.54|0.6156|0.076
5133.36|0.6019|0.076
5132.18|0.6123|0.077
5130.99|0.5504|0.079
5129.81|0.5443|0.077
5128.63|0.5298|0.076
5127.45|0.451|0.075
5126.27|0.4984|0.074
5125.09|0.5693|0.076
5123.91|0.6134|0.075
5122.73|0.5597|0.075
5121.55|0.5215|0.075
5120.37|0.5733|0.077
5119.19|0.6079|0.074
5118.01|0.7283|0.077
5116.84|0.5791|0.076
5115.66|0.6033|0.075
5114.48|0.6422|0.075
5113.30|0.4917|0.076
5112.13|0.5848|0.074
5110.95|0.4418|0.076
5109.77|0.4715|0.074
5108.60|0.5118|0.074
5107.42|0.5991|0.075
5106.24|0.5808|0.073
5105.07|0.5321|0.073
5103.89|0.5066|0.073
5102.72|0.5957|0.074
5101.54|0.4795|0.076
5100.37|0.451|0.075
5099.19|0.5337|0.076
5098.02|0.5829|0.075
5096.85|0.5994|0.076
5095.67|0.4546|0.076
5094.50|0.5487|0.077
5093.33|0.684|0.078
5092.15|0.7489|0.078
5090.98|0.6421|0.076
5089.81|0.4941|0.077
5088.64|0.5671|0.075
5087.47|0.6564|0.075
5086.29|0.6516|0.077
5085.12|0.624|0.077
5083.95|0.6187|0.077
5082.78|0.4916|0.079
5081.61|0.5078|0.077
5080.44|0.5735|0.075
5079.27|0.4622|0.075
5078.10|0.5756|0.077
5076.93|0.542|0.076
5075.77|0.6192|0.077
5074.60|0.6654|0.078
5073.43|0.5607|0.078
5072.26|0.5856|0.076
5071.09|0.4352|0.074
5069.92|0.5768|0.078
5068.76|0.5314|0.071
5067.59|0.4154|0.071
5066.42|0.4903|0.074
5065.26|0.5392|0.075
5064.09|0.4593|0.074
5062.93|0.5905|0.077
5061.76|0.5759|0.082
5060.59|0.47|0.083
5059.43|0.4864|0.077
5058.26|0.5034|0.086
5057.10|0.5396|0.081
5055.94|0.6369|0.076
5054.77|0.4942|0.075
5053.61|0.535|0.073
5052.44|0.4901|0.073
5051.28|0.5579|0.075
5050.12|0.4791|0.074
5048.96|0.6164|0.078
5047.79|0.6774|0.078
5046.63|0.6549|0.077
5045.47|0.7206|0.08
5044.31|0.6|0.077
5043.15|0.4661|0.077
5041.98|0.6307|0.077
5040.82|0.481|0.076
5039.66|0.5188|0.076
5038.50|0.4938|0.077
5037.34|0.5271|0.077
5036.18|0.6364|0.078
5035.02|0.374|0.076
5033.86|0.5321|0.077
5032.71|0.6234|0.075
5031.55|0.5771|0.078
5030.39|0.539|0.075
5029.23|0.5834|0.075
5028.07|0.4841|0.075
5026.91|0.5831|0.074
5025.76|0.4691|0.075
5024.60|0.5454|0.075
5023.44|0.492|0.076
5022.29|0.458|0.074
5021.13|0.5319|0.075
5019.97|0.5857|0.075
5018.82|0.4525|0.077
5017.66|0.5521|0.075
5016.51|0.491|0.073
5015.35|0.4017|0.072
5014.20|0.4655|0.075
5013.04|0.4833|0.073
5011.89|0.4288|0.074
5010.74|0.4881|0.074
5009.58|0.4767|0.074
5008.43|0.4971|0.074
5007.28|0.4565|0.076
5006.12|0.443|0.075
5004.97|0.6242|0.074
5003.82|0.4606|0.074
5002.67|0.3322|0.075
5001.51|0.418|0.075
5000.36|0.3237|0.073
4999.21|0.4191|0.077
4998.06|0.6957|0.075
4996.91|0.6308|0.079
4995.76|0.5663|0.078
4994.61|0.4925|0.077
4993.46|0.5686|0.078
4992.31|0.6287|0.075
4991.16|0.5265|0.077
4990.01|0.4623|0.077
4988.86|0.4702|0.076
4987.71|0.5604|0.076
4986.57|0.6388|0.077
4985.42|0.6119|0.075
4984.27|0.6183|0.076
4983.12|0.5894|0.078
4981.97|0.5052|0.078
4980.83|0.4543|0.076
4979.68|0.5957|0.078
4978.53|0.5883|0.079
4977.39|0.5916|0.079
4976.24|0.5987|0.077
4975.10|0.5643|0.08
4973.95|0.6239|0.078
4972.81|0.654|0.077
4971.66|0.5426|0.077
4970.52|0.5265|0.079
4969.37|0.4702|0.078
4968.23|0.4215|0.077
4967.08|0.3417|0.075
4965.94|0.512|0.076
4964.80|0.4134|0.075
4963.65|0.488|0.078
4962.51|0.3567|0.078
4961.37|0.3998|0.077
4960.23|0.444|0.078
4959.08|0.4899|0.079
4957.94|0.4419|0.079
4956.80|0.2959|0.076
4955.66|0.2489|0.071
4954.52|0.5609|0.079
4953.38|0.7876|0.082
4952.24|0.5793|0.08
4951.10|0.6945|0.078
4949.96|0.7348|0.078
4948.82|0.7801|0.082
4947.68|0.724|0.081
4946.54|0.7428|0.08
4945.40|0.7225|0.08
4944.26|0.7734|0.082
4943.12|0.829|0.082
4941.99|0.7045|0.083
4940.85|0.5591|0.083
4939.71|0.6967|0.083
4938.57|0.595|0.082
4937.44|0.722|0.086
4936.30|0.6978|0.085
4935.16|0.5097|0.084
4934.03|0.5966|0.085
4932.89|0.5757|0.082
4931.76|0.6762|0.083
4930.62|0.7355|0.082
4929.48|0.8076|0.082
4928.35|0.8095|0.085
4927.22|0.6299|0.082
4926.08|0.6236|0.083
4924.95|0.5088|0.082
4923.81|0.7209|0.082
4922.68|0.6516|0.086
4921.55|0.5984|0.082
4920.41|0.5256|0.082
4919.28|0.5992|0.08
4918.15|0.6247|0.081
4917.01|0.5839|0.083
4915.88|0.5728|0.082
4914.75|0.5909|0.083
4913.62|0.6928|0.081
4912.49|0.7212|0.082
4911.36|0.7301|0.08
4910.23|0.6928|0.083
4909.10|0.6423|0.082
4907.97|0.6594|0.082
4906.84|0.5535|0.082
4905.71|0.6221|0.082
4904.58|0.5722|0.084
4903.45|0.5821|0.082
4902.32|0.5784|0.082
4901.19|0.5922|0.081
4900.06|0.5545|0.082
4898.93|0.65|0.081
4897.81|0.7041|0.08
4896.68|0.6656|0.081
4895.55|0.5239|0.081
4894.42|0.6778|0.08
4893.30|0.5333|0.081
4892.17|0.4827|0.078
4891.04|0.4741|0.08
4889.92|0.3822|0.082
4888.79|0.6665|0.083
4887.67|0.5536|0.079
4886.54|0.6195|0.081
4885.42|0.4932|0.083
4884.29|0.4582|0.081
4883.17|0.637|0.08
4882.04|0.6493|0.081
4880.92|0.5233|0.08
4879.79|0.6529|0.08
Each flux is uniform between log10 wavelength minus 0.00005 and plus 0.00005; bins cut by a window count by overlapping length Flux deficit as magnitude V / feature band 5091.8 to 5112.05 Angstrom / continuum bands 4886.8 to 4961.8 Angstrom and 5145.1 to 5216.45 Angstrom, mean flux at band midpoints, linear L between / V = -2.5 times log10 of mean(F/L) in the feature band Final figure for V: 0.04 mag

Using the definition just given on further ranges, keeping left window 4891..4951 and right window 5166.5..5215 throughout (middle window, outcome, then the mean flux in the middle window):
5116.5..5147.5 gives -0.14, 0.595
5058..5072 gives 0.11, 0.508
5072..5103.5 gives -0.05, 0.574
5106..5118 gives -0.04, 0.558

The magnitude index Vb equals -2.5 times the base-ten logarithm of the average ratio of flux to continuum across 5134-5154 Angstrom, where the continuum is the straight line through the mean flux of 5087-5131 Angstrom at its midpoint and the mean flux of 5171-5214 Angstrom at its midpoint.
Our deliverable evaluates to -0.16 mag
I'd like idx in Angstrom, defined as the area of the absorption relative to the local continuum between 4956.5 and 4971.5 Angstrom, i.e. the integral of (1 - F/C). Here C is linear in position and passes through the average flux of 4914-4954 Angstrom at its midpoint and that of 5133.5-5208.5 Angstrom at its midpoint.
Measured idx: 4.9 Angstrom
